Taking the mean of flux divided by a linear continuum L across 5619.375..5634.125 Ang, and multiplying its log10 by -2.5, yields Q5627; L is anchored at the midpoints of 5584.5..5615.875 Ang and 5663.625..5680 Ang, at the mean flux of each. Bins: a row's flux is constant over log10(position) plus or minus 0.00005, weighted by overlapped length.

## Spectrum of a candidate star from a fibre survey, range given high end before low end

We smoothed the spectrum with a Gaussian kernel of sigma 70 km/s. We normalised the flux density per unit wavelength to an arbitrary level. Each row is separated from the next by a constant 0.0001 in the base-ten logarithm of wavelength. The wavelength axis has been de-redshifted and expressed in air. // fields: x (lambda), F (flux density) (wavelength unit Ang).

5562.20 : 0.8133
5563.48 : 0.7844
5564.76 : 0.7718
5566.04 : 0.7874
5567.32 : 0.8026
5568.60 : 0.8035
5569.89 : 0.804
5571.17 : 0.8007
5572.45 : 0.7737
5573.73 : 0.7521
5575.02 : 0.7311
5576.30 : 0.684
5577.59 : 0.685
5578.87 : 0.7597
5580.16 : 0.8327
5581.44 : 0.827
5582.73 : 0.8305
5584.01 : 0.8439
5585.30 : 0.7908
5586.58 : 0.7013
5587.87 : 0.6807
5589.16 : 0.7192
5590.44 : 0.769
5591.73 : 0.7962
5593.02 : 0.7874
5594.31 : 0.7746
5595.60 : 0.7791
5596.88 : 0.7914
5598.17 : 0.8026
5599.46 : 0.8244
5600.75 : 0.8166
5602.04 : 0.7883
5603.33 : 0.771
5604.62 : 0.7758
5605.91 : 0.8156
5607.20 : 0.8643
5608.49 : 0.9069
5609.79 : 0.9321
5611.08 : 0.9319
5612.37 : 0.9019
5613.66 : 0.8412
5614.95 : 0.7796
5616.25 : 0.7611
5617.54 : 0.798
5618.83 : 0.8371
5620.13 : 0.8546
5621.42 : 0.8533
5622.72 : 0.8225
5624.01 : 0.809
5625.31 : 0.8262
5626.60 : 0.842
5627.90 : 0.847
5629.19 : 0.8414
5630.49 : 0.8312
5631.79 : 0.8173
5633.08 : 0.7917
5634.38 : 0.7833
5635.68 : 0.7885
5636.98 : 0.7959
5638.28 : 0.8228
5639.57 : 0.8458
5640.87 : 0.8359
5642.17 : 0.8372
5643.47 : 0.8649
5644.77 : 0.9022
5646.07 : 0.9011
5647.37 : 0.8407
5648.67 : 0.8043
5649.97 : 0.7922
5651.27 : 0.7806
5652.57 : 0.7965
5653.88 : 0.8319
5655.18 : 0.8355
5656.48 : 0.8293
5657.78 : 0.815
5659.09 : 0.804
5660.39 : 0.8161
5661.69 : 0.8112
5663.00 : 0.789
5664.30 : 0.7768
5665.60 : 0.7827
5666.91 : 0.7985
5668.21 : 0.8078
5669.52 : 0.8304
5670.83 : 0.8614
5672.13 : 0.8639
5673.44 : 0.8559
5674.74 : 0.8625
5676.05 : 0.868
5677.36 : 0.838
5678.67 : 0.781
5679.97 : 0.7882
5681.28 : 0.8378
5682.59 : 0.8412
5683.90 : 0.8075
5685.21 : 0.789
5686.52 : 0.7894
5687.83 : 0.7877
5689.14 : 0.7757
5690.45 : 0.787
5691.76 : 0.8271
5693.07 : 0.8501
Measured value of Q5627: -0.02 mag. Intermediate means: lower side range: 0.806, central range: 0.829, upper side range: 0.826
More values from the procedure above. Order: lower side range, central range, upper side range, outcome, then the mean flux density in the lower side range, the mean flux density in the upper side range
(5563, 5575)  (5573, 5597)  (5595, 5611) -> 0.05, 0.784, 0.826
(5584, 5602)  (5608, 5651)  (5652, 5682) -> -0.05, 0.775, 0.821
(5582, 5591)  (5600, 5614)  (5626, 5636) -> -0.08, 0.763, 0.818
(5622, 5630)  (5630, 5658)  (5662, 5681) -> 0.00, 0.831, 0.822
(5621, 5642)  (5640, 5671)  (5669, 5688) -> 0.00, 0.822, 0.828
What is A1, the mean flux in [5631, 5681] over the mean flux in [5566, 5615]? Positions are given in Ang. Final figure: 1.0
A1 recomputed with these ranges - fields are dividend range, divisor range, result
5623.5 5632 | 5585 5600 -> 1.08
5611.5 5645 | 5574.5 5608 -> 1.06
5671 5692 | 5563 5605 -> 1.05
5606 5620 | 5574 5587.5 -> 1.11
